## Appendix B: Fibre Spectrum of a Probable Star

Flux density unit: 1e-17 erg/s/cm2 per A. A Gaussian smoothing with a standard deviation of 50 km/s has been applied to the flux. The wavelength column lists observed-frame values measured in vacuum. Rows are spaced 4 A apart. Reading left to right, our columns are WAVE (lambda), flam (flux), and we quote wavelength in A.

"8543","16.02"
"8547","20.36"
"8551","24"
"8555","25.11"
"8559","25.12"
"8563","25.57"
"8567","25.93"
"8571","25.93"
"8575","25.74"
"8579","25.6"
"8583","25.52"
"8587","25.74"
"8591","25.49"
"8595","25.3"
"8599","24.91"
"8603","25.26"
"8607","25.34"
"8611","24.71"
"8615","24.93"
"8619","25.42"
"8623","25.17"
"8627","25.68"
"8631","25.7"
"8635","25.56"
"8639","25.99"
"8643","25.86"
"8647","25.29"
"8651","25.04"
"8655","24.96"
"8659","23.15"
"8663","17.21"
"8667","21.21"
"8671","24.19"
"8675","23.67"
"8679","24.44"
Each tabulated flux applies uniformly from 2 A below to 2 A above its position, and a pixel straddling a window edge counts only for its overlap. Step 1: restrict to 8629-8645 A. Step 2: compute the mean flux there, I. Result 25.8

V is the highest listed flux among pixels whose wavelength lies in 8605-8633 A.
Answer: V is 25.7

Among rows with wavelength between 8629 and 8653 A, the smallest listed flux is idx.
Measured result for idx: 25.04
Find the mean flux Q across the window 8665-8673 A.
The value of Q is 22.7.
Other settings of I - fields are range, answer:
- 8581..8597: 25.5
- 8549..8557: 24.6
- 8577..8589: 25.6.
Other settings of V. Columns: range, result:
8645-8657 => 25.29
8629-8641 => 25.99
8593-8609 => 25.34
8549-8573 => 25.93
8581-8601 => 25.74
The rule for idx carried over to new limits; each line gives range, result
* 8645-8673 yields 17.21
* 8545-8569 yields 20.36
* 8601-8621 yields 24.71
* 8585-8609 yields 24.91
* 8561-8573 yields 25.57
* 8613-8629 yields 24.93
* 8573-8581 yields 25.6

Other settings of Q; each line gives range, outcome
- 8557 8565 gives 25.3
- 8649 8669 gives 22.3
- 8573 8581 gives 25.7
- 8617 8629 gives 25.4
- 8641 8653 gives 25.4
